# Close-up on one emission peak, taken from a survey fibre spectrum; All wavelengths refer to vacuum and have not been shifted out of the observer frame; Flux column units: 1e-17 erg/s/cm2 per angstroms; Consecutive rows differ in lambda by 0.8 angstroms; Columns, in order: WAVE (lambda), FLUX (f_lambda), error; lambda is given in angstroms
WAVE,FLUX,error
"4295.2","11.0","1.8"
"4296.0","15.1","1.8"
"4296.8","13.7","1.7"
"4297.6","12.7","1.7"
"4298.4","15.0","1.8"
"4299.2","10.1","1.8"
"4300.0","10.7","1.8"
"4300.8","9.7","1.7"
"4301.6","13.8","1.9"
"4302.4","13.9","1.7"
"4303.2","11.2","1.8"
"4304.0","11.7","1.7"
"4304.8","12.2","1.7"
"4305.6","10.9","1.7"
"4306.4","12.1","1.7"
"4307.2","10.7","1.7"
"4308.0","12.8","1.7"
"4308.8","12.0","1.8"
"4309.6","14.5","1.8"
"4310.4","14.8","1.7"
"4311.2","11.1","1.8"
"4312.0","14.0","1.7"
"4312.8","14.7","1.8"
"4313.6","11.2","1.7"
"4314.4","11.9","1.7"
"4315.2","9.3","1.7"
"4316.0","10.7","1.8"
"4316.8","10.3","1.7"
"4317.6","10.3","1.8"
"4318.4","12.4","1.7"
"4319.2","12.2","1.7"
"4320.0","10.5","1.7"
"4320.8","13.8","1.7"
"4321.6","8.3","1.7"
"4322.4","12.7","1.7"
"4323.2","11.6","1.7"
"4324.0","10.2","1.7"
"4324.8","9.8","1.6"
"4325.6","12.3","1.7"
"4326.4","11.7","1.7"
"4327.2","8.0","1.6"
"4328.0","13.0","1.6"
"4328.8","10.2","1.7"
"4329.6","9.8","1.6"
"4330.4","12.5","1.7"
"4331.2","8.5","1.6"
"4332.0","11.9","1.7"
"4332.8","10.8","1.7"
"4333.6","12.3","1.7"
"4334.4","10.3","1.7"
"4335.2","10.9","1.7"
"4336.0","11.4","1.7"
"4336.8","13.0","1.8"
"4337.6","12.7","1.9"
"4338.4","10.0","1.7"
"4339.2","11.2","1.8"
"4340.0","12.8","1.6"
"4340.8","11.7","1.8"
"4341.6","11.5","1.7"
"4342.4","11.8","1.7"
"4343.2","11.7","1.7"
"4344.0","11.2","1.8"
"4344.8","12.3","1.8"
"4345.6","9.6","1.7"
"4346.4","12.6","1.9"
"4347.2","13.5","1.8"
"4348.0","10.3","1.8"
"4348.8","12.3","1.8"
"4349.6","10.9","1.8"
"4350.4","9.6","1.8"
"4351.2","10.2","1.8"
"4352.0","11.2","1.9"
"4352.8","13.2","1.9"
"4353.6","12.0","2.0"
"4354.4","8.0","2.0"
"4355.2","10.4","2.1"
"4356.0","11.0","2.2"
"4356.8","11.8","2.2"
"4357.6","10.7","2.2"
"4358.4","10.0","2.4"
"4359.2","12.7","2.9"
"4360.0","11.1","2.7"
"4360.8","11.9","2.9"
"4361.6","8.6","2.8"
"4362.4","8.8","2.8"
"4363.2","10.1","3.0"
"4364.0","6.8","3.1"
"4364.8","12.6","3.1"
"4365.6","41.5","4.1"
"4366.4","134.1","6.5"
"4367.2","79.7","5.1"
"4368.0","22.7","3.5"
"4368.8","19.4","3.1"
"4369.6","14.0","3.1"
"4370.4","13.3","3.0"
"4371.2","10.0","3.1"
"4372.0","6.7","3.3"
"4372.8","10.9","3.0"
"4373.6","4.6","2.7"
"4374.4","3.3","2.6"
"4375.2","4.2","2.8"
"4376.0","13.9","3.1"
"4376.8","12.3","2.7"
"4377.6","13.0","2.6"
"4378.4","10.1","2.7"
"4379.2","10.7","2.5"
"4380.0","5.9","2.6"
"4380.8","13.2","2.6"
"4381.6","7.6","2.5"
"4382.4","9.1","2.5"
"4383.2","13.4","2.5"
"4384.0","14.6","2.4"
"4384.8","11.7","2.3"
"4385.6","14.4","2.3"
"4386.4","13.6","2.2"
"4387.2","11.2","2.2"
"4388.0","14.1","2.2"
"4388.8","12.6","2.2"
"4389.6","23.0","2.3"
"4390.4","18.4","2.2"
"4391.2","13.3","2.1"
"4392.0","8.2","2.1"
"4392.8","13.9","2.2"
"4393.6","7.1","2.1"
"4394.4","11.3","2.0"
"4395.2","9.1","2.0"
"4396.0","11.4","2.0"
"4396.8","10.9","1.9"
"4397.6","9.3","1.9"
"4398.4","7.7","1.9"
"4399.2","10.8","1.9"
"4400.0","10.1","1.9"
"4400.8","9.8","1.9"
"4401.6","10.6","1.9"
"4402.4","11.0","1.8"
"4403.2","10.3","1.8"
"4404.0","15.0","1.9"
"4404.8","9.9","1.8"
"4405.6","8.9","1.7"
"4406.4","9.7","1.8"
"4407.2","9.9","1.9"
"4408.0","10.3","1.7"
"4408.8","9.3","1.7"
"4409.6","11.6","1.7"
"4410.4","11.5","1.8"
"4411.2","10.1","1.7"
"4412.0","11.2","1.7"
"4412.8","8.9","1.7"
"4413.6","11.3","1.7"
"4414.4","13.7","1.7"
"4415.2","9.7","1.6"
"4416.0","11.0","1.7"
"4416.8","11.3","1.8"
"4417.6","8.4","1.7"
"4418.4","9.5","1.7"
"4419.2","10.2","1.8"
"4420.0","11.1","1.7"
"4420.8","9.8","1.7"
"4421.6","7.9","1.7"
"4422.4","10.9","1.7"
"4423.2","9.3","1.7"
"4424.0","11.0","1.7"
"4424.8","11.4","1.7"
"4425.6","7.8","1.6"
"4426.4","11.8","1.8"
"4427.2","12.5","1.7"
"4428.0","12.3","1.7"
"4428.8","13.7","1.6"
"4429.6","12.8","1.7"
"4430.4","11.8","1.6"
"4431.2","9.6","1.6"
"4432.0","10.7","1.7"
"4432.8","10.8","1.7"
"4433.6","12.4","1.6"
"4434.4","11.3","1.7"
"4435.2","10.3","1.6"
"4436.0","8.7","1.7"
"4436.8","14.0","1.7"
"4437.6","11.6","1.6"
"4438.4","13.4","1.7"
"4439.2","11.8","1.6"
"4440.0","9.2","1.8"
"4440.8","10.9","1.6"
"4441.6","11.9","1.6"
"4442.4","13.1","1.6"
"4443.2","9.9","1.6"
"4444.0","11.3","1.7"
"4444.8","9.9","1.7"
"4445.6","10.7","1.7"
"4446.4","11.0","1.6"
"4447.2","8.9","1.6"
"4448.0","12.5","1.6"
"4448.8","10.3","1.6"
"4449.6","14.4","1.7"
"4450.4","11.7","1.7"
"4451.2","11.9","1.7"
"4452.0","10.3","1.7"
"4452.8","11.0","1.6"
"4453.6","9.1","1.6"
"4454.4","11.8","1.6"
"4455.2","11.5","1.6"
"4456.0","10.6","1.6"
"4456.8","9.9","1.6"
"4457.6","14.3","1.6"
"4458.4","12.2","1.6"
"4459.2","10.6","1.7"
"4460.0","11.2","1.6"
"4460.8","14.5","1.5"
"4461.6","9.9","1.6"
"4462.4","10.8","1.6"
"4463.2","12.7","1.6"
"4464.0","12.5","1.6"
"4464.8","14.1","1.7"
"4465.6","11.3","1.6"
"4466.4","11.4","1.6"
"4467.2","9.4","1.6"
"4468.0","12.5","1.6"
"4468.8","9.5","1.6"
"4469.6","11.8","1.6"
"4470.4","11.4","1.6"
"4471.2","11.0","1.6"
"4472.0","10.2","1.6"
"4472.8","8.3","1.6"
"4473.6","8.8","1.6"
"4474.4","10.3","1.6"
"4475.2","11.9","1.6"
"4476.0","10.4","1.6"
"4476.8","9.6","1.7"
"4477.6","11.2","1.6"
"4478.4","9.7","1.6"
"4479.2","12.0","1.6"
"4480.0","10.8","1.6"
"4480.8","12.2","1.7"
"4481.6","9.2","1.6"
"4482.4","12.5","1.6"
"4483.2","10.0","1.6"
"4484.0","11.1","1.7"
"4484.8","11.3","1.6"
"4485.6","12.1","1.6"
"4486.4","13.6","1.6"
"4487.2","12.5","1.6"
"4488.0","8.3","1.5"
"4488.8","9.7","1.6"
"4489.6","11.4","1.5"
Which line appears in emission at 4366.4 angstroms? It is H-gamma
